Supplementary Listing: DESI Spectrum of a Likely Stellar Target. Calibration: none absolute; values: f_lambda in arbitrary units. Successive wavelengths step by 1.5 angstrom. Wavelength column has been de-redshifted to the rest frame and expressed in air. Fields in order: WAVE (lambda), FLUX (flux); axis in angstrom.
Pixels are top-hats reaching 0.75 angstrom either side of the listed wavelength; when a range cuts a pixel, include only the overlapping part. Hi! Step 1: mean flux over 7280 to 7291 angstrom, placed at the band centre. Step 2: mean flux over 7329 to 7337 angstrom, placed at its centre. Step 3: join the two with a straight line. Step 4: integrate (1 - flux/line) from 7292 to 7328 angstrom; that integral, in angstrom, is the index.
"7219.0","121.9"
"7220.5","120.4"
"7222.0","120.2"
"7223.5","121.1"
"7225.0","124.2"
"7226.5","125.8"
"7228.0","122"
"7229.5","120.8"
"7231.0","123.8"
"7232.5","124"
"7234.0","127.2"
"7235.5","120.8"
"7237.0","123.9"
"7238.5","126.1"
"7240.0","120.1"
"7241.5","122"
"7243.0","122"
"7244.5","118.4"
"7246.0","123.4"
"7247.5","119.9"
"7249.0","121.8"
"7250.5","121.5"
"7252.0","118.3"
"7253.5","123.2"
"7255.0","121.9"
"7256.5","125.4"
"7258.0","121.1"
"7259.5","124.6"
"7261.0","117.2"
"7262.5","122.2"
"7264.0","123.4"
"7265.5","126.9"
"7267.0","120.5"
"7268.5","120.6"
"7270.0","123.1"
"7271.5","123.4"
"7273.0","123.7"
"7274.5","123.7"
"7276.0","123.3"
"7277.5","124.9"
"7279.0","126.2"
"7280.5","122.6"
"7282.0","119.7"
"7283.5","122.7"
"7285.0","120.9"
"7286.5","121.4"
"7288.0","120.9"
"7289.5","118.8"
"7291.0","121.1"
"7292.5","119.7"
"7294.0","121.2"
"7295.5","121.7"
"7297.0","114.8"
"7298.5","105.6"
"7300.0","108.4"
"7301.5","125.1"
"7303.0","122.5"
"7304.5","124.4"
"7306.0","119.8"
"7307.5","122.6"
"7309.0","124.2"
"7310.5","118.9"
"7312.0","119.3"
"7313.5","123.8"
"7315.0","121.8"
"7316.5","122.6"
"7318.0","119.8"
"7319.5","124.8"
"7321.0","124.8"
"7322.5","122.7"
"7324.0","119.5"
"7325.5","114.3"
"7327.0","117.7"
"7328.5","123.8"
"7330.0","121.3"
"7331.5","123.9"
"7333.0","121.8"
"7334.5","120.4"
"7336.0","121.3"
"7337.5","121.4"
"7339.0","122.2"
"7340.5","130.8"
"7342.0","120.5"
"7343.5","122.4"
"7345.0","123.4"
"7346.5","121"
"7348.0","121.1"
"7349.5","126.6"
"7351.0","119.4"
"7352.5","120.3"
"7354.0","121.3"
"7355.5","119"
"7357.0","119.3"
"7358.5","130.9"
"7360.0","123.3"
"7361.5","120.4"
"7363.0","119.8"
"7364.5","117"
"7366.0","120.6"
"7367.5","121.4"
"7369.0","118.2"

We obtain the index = 0.41 angstrom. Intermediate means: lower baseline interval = 121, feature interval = 120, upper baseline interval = 122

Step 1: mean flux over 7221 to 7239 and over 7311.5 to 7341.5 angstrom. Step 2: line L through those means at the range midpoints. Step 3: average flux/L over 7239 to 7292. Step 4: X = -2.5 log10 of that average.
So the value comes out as 0.006 mag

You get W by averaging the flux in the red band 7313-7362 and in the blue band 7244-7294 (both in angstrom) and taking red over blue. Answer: 1.00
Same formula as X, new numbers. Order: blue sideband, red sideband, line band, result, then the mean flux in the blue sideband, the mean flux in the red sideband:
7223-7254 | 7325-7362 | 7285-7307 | 0.03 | 122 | 122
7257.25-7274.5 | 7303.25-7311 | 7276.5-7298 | 0.01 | 122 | 122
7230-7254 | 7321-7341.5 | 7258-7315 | 0.01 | 122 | 122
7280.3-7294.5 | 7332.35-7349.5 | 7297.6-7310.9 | 0.02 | 121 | 123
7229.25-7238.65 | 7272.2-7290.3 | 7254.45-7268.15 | 0.00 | 124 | 122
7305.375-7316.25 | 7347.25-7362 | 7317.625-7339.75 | 0.00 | 122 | 122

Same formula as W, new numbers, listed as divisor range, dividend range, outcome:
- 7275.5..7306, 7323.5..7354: 1.01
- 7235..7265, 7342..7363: 1.00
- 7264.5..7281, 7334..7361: 0.99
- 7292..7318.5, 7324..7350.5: 1.02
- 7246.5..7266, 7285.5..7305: 0.97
